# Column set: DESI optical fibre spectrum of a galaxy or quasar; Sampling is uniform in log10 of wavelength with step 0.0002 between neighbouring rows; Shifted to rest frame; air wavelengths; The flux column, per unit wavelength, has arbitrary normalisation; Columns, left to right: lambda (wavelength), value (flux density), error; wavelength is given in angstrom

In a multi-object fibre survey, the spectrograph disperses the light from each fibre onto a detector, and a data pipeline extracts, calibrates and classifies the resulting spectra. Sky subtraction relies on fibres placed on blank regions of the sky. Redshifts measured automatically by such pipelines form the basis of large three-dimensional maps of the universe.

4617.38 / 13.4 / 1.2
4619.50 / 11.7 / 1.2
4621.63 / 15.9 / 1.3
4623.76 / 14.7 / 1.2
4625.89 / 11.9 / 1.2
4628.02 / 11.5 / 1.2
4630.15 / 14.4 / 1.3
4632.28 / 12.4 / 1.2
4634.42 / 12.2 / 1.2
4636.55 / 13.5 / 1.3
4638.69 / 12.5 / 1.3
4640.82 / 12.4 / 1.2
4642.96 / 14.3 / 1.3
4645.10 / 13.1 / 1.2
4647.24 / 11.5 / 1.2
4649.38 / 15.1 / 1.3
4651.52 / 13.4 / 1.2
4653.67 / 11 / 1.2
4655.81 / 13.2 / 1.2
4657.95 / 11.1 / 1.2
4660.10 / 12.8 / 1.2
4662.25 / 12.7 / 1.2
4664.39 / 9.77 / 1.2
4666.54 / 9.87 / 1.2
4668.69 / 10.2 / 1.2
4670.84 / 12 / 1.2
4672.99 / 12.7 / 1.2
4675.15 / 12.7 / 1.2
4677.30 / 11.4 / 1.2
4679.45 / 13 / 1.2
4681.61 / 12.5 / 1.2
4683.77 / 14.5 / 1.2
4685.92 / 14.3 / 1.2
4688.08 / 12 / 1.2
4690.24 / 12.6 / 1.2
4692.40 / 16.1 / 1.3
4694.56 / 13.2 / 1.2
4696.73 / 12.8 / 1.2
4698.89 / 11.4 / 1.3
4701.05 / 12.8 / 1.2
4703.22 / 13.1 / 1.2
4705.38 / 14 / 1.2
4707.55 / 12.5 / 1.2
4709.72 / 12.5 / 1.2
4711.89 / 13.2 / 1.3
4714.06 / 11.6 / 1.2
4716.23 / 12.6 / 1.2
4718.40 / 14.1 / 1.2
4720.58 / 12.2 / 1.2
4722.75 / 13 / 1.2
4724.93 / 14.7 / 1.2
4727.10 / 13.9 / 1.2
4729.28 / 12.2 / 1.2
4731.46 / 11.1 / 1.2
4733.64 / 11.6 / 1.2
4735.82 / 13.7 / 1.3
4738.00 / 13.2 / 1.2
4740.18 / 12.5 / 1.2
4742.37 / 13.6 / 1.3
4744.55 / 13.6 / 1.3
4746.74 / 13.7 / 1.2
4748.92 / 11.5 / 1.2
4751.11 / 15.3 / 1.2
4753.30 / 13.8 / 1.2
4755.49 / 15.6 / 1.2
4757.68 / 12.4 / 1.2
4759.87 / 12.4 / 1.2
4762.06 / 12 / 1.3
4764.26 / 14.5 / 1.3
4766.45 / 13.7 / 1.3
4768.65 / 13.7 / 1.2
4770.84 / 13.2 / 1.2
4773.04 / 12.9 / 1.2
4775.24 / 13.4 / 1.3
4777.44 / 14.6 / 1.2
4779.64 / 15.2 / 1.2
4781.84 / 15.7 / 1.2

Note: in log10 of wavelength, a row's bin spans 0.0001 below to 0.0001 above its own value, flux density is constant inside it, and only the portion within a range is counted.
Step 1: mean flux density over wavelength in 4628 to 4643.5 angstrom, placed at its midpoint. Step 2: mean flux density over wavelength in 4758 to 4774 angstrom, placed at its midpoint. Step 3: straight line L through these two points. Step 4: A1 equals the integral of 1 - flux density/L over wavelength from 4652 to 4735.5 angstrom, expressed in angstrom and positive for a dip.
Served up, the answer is 3.1 angstrom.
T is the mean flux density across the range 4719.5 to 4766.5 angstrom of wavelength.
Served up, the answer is 13.2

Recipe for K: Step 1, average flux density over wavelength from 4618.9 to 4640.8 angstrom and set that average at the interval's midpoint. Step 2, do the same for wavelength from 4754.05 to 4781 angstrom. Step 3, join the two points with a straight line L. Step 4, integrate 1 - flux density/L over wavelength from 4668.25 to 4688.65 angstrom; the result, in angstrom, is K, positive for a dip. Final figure 1.0 angstrom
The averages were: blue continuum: 13.1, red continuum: 13.7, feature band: 12.6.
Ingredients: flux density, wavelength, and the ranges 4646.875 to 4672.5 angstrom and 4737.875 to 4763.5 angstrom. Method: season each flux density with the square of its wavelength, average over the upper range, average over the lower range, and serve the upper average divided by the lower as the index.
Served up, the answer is 1.16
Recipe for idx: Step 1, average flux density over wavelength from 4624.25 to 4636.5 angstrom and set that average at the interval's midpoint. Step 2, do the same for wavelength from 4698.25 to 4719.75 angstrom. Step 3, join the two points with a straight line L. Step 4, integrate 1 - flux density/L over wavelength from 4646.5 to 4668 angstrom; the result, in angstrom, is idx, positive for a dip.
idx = 1.2 angstrom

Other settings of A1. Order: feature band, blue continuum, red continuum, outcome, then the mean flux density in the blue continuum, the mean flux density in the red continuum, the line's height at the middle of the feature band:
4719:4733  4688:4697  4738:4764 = 0.6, 13.5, 13.3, 13.4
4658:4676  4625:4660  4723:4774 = 1.8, 12.7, 13.2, 12.8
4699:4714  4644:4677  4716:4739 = -0.2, 12.1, 12.9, 12.7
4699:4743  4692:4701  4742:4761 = 1.4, 13.1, 13.5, 13.3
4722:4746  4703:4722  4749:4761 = 0.5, 12.9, 13.7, 13.3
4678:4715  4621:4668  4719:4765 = -0.4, 12.6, 13.2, 12.9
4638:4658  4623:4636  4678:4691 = 0.1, 12.8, 13.1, 12.9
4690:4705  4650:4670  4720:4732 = -1.0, 11.6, 13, 12.4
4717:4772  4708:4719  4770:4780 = 0.0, 12.7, 13.8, 13.3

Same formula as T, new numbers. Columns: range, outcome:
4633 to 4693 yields 12.6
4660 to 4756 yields 12.8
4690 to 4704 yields 13.2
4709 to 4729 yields 13.1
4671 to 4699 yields 13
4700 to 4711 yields 13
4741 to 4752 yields 13.5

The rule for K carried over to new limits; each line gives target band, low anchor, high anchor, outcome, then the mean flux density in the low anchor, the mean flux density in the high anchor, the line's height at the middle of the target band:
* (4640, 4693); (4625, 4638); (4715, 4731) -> 1.25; 12.7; 13.1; 12.8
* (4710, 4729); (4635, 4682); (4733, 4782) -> -0.04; 12.3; 13.5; 13.1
